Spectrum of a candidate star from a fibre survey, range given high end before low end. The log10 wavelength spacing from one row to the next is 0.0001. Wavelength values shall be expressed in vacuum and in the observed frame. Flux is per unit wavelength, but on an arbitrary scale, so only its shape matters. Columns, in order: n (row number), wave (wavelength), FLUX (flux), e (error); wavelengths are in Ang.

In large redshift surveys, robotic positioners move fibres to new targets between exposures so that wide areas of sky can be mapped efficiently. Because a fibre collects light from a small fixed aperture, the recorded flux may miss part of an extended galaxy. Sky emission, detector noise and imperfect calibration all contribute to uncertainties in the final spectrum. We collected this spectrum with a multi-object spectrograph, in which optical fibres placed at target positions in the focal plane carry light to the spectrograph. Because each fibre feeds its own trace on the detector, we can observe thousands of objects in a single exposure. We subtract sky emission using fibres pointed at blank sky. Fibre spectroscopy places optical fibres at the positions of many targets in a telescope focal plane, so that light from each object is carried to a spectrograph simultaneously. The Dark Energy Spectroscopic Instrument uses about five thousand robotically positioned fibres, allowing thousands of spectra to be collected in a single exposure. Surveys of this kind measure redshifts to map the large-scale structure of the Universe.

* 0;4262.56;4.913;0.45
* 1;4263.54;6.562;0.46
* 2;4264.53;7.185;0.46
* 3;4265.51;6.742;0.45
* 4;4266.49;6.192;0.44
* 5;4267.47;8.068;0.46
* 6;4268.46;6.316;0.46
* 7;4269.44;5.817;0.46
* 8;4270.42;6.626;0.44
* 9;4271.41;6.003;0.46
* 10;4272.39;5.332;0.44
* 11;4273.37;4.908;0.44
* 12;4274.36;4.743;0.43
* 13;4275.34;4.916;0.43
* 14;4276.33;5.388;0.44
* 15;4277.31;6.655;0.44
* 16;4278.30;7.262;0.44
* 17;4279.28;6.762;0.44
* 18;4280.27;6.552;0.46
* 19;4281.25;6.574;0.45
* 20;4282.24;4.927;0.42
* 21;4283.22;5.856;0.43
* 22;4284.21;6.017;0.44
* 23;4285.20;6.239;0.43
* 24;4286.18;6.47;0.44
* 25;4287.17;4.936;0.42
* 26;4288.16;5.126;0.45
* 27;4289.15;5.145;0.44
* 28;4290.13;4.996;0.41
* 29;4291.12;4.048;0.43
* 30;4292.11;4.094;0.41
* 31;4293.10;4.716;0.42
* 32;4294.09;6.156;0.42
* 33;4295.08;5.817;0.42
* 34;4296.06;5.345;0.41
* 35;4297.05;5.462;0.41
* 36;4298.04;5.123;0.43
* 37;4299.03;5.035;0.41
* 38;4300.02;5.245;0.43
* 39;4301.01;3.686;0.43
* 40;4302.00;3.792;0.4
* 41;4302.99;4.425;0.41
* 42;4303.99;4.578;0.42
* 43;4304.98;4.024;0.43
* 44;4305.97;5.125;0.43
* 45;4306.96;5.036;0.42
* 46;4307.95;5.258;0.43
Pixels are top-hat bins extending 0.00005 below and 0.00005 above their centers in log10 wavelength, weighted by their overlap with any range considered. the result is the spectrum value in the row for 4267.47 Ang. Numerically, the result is 8.068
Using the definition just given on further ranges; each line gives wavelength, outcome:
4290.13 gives 4.996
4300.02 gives 5.245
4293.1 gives 4.716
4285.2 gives 6.239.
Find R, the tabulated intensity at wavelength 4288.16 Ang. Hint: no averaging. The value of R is 5.126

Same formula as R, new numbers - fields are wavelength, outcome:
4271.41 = 6.003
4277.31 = 6.655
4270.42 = 6.626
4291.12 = 4.048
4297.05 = 5.462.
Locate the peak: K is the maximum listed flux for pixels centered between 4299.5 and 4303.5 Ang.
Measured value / 5.245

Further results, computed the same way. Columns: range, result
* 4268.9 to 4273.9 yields 6.626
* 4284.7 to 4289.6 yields 6.47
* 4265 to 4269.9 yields 8.068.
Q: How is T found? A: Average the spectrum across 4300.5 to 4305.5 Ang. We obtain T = 4.11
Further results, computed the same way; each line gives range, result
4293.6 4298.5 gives 5.59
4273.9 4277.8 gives 5.44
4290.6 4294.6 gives 4.75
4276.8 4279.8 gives 6.88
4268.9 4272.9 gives 5.95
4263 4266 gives 6.79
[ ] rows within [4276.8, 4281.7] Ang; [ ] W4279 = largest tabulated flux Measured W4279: 7.262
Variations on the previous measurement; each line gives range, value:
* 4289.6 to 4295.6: 6.156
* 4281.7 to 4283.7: 5.856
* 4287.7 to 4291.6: 5.145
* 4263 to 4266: 7.185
